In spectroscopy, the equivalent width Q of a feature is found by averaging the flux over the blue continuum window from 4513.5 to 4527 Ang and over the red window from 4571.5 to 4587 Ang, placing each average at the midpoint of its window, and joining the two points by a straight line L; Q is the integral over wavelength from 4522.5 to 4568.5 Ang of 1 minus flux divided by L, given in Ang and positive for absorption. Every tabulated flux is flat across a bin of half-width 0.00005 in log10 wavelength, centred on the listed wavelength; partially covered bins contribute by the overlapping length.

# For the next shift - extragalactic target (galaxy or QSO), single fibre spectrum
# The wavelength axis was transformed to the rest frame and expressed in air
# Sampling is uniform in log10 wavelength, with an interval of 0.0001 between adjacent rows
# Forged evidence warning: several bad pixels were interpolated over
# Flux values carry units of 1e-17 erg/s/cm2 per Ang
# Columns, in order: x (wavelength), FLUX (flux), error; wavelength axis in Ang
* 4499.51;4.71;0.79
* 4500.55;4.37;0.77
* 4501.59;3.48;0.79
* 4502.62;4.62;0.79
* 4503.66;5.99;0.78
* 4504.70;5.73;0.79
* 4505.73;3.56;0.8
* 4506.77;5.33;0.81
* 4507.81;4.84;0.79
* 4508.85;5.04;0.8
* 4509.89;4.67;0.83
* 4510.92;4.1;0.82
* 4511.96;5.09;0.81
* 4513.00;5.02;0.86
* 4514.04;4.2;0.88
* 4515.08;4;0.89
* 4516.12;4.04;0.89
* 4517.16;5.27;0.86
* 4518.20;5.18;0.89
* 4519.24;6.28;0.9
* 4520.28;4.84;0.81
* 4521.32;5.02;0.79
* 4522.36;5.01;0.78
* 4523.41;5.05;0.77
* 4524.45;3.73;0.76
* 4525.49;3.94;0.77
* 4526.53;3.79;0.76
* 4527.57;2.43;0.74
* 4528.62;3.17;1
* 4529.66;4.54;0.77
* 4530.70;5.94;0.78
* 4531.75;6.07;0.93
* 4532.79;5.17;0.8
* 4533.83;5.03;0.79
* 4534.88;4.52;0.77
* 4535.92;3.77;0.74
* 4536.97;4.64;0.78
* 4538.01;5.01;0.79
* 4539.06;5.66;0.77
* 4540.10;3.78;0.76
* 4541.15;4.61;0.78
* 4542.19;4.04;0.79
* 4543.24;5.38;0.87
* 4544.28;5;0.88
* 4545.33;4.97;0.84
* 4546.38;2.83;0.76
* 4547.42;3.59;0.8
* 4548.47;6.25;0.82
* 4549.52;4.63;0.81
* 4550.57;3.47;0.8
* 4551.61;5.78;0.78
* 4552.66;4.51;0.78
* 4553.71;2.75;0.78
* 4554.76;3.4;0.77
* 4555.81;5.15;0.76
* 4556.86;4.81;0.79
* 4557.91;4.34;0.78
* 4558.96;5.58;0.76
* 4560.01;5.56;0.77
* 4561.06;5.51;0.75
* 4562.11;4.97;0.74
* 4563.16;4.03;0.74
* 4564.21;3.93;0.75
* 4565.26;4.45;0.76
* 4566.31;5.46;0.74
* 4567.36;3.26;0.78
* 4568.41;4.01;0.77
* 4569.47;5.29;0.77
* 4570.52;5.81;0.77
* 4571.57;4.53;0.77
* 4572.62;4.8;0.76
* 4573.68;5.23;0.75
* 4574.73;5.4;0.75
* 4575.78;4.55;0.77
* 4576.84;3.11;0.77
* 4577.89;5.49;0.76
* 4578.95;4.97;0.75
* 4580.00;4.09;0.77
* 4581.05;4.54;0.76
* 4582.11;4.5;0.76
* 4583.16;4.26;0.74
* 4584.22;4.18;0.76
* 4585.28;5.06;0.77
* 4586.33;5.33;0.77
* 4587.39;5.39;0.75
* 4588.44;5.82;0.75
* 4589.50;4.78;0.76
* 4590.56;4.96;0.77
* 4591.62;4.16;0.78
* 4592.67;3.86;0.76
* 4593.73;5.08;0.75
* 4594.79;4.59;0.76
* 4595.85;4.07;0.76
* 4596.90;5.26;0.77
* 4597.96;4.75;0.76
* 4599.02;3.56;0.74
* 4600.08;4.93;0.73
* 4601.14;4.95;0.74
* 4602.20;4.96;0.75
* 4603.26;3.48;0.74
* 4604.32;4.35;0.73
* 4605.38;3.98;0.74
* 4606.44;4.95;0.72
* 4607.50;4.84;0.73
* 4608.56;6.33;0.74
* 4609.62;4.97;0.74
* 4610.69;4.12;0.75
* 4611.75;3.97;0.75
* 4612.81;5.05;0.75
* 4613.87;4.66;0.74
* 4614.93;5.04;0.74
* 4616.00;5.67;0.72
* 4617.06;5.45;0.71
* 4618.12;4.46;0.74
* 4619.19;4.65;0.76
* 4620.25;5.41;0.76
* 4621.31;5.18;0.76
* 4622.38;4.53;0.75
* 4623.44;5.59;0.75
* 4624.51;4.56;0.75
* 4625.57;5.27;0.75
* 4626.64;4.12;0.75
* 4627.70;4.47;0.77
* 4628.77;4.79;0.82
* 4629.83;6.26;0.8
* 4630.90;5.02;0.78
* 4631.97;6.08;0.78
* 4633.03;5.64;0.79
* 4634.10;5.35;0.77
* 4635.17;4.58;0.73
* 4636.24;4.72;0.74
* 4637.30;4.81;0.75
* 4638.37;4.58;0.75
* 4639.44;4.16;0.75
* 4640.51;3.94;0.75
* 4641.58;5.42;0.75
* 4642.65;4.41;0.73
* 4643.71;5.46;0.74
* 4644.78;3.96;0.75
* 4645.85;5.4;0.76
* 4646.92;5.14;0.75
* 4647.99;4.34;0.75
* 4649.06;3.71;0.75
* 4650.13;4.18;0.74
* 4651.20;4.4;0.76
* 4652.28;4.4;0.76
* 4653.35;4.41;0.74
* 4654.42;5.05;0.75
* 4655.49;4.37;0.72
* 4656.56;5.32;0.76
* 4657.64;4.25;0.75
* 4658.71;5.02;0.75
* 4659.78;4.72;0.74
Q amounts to 1.4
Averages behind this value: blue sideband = 4.65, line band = 4.52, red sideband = 4.68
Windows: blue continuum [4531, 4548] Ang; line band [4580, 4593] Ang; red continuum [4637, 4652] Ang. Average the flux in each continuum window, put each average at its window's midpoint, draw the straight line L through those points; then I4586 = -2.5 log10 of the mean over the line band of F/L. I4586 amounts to -0.03 mag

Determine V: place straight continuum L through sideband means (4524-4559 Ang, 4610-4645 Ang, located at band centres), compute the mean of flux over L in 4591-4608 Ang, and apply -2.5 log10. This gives 0.06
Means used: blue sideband 4.47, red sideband 4.9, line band 4.49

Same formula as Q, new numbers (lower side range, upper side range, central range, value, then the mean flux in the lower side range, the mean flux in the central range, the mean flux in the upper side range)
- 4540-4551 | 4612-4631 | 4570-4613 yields 0.6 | 4.44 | 4.7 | 5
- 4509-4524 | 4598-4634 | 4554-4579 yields 0.8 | 4.84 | 4.71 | 4.89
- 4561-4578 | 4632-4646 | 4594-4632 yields -0.5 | 4.66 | 4.83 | 4.83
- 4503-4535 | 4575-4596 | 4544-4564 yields 0.5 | 4.73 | 4.57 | 4.66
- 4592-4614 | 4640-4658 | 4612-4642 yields -2.4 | 4.6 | 4.97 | 4.6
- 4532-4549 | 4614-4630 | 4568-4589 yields 0.0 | 4.66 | 4.82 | 4.99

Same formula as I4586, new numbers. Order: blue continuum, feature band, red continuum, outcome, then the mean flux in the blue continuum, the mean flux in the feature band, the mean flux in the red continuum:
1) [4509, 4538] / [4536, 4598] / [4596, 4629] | 0.009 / 4.62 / 4.66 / 4.78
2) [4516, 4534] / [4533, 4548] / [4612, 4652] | 0.051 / 4.7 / 4.51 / 4.87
